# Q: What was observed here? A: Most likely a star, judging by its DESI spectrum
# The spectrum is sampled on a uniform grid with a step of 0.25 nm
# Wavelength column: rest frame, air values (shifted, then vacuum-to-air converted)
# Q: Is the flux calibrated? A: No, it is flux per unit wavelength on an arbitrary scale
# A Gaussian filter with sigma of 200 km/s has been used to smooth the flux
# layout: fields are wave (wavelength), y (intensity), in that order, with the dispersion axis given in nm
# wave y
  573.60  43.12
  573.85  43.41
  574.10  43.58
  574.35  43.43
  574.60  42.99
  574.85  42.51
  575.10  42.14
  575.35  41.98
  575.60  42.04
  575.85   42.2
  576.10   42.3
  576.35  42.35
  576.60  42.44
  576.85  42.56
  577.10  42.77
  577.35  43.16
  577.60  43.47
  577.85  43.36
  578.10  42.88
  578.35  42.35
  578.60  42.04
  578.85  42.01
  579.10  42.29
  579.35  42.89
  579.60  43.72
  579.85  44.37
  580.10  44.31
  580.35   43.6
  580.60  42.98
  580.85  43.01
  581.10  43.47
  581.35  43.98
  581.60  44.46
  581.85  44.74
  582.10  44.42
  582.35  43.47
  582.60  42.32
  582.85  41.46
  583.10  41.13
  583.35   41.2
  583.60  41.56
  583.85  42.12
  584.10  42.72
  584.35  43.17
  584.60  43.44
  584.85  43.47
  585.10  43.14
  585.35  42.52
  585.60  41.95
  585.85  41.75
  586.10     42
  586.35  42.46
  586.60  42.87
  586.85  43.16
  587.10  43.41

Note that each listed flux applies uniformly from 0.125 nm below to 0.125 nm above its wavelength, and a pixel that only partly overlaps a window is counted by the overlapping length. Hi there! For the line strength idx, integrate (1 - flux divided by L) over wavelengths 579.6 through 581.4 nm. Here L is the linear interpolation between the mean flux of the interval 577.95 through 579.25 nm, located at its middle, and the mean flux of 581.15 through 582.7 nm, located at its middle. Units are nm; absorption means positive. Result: -0.018 nm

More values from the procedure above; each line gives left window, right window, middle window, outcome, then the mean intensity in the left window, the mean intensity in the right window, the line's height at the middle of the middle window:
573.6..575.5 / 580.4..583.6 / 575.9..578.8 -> 0.02 nm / 42.9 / 43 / 42.9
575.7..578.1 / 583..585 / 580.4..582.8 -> -0.06 nm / 42.7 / 42.4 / 42.5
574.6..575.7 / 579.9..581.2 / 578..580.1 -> 0.01 nm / 42.3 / 43.5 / 43.2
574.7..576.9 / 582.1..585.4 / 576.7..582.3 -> -0.12 nm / 42.3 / 42.5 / 42.4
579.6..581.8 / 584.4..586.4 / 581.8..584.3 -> 0.04 nm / 43.8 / 42.6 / 43.2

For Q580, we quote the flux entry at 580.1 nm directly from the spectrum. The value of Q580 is 44.31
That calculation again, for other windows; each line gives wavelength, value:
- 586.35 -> 42.46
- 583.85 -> 42.12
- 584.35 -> 43.17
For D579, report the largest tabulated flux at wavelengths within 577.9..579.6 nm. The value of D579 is 43.72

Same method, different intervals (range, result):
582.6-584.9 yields 43.47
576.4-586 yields 44.74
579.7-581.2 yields 44.37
